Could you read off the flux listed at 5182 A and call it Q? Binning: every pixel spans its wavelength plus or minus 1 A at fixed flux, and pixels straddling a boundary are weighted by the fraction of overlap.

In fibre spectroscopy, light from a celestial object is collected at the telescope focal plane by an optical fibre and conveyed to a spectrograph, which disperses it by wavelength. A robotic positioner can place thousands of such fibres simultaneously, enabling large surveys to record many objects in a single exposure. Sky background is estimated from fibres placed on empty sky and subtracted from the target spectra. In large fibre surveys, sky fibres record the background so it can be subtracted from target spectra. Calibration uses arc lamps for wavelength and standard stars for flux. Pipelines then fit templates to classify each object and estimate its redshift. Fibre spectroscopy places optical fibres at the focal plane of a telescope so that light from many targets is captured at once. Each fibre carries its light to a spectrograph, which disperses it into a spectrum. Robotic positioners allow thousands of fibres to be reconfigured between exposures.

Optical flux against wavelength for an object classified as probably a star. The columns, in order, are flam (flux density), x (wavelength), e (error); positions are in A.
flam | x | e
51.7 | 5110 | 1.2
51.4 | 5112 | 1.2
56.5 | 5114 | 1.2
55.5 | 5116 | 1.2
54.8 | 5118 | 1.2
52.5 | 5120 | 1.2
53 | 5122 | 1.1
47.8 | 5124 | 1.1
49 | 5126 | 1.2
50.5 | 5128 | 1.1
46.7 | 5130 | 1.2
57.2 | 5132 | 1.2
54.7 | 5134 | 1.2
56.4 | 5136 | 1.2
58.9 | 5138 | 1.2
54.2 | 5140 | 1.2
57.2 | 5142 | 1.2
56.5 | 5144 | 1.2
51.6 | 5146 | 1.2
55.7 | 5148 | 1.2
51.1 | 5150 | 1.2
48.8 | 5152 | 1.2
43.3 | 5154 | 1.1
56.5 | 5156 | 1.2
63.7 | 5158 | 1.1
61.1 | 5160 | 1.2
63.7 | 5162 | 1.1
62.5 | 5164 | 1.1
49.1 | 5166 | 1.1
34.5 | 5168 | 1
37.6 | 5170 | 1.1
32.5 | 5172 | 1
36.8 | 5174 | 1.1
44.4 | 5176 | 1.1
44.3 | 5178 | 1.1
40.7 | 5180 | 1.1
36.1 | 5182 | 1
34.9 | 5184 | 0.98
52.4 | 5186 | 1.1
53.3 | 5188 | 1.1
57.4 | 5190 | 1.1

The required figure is 36.1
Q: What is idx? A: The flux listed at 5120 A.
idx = 52.5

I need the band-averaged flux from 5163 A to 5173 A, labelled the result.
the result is 43.2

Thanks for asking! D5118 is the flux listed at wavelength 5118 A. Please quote 54.8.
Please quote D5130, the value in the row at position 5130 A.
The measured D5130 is 46.7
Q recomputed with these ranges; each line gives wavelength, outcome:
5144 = 56.5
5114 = 56.5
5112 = 51.4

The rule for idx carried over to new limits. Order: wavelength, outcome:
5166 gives 49.1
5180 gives 40.7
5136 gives 56.4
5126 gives 49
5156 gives 56.5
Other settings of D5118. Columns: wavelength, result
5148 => 55.7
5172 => 32.5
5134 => 54.7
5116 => 55.5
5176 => 44.4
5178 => 44.3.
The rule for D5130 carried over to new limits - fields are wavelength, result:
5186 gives 52.4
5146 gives 51.6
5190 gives 57.4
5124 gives 47.8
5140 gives 54.2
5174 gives 36.8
